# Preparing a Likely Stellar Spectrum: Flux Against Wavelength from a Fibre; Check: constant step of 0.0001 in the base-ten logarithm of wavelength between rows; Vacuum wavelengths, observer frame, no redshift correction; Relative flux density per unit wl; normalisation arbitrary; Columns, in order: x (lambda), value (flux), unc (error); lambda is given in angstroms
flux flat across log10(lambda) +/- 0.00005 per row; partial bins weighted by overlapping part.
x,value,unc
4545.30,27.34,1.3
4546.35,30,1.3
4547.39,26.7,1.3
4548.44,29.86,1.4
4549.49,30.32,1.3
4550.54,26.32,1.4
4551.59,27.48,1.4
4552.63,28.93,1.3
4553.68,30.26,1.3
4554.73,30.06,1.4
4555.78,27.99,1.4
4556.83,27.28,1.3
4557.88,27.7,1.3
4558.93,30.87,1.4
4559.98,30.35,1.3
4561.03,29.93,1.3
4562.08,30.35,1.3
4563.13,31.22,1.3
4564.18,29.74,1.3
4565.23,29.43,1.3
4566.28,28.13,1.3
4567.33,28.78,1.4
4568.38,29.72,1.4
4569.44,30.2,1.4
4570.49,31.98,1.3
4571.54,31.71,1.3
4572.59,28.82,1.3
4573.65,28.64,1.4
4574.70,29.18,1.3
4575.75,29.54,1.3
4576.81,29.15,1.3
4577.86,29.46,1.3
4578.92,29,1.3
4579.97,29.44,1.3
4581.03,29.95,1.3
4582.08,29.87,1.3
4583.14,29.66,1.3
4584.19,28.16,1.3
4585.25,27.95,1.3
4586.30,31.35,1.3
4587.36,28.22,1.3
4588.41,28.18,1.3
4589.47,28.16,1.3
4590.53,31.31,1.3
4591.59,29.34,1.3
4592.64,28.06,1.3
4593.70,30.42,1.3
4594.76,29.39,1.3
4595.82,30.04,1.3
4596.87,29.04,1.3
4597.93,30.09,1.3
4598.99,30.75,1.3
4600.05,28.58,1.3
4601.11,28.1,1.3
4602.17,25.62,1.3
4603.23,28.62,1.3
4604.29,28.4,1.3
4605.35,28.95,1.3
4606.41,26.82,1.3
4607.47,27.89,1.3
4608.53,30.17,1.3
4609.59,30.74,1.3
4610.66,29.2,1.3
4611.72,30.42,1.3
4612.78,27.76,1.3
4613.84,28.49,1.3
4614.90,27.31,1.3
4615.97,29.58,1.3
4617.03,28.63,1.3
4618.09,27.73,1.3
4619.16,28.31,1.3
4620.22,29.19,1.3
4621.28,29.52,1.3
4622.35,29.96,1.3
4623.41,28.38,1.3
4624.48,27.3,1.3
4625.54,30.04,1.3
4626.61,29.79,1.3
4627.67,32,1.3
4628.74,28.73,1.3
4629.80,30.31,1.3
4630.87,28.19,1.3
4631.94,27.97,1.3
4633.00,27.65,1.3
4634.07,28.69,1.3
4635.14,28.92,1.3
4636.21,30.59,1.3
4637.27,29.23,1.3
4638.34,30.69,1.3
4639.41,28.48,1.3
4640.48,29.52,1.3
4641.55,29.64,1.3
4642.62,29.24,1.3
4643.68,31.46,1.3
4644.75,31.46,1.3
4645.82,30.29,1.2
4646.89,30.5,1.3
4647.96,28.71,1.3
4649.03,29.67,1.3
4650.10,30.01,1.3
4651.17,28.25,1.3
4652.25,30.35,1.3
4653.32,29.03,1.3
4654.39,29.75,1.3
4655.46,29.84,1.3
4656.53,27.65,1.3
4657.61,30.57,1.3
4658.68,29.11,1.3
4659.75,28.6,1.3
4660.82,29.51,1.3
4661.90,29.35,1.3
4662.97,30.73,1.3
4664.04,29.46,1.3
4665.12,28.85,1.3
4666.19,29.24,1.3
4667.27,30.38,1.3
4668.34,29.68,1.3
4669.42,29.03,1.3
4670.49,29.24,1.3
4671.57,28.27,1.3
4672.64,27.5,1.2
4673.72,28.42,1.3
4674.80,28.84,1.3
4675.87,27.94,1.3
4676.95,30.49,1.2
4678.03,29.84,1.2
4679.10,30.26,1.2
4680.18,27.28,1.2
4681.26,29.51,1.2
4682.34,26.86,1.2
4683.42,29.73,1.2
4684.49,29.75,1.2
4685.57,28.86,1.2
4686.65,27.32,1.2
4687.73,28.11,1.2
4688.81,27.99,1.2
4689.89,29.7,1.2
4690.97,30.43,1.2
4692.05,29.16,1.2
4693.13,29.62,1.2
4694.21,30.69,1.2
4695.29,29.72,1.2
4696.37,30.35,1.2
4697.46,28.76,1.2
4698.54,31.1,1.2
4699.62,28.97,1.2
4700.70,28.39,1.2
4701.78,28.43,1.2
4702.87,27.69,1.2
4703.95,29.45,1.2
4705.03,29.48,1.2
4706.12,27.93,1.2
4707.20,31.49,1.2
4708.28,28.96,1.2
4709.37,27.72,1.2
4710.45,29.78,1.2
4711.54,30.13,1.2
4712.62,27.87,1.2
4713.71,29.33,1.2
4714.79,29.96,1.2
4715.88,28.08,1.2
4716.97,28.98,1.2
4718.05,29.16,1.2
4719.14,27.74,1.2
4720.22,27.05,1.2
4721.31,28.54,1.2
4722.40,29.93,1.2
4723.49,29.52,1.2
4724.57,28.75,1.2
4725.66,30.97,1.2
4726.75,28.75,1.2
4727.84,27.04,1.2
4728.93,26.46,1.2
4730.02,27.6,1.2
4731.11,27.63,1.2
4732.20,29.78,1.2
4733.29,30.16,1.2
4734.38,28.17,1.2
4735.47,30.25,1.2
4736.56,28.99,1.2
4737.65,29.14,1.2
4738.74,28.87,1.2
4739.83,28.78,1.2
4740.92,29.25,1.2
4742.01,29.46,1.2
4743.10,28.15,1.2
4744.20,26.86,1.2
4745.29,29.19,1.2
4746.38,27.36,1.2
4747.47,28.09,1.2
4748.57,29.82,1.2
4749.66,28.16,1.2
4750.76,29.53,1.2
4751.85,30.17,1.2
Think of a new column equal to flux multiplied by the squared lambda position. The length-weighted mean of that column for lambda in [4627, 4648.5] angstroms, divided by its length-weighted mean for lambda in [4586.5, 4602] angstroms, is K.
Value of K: 1.03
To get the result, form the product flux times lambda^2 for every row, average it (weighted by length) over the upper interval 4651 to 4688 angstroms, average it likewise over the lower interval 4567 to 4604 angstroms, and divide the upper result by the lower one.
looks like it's 1.03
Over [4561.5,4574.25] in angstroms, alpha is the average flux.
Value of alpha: 29.9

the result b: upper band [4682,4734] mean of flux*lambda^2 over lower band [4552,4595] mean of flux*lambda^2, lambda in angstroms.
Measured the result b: 1.04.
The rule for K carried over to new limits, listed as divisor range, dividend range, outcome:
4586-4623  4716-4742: 1.05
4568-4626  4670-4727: 1.04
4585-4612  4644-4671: 1.04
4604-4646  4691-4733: 1.03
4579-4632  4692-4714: 1.05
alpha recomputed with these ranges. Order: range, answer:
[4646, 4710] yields 29.2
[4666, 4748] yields 28.9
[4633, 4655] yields 29.7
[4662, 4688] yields 29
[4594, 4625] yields 28.8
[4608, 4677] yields 29.3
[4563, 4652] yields 29.3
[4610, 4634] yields 28.9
